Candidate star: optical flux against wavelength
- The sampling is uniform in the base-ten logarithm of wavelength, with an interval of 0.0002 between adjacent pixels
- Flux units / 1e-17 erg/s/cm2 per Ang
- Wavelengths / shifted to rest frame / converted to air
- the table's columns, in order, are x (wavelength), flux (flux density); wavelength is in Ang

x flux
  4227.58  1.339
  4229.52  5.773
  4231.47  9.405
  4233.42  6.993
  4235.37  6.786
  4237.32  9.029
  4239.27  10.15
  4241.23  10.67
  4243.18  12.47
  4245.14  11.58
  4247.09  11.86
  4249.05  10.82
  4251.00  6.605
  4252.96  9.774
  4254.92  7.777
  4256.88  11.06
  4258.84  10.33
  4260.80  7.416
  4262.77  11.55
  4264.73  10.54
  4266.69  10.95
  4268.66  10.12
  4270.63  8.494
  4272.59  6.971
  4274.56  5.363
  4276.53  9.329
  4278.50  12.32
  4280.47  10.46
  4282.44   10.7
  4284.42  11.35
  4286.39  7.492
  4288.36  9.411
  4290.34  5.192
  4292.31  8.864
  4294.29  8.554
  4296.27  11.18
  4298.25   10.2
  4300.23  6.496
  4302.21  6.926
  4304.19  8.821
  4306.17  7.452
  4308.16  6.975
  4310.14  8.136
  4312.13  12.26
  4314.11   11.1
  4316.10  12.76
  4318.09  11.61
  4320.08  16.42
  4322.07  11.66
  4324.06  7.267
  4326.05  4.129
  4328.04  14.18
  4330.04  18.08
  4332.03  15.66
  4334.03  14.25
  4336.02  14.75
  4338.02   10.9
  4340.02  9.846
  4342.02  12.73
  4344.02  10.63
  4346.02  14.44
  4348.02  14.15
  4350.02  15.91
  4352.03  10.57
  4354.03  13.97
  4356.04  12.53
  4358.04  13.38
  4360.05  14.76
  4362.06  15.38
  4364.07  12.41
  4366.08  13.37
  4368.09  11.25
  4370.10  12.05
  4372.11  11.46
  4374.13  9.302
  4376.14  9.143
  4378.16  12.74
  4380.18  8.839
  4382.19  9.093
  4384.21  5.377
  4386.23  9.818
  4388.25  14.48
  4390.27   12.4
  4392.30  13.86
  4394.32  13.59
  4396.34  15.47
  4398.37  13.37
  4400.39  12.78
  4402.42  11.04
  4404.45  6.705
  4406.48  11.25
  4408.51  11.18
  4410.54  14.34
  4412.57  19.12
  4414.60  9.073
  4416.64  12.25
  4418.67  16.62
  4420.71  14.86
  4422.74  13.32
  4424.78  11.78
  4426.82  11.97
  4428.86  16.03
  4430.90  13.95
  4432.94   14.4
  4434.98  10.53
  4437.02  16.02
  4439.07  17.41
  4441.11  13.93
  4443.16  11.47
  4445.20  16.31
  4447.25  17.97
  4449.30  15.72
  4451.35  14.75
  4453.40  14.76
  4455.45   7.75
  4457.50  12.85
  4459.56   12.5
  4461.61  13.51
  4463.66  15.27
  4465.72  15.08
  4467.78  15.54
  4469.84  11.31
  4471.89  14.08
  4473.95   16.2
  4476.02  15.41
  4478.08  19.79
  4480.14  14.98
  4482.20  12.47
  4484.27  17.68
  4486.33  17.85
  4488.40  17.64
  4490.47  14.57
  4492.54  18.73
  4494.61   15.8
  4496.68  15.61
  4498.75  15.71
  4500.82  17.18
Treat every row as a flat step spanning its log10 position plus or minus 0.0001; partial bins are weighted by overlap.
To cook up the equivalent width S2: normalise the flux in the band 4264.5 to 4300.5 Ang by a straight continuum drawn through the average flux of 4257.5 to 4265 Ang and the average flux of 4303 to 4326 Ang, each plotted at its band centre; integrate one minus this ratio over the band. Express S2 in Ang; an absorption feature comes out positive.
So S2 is 3.01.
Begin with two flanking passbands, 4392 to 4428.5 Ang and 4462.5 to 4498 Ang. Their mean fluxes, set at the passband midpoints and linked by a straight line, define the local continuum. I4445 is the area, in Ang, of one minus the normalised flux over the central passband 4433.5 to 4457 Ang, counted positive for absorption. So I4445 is 0.2 Ang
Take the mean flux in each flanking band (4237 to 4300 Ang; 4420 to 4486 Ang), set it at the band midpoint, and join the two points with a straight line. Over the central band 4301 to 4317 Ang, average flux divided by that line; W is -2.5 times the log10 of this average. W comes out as 0.16 mag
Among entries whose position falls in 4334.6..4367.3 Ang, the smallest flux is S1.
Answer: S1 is 9.846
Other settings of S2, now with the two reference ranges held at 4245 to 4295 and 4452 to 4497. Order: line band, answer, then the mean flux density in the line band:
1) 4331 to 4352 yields -3.5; 13.2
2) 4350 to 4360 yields -1.2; 13.2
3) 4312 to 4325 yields -1.4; 11.9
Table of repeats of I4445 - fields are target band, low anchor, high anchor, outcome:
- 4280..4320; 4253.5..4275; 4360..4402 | 2.5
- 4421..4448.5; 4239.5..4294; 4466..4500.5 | 0.4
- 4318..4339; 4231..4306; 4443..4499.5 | -3.2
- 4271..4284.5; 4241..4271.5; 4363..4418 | 1.4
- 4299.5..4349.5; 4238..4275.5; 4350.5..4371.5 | 2.4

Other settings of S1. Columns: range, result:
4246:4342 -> 4.129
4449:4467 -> 7.75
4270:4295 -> 5.192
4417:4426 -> 11.78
